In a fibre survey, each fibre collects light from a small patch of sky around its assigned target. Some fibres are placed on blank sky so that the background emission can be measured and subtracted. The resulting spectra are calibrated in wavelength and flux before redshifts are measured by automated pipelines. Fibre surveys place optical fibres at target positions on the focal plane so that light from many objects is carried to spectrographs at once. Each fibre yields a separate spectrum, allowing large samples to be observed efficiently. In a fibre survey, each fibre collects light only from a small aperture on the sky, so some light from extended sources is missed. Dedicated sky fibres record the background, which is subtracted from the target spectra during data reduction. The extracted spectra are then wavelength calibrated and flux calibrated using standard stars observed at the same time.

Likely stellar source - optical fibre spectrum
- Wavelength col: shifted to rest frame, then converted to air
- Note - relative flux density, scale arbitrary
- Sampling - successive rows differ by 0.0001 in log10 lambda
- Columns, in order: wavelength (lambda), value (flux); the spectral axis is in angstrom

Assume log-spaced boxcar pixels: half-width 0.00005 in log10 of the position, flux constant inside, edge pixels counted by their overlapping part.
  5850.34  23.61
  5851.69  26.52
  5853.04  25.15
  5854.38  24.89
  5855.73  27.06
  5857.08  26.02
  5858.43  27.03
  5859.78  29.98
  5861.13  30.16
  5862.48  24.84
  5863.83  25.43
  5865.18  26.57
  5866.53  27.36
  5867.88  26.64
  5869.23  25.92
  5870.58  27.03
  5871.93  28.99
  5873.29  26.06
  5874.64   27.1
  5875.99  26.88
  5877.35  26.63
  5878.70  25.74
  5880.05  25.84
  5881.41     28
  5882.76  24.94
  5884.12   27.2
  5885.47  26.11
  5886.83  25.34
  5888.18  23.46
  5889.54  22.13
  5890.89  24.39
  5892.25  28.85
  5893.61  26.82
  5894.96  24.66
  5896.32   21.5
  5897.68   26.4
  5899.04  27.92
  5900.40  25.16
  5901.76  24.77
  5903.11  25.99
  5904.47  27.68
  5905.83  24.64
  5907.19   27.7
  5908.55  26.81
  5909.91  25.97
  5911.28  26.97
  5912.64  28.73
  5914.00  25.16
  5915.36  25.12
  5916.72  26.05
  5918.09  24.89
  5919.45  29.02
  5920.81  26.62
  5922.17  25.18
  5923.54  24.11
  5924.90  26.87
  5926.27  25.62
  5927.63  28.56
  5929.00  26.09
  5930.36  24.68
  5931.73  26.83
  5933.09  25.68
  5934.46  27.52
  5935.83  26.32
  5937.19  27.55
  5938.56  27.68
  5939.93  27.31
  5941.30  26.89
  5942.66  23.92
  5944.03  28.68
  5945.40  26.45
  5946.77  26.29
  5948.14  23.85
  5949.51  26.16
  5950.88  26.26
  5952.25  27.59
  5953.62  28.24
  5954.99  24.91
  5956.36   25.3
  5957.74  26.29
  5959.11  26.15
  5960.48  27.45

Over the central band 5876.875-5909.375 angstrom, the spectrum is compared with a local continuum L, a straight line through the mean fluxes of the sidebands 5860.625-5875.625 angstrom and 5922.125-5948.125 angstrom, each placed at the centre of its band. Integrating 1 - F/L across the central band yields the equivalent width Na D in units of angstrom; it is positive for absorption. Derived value 1.1 angstrom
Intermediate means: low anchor 26.9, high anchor 26.4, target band 25.8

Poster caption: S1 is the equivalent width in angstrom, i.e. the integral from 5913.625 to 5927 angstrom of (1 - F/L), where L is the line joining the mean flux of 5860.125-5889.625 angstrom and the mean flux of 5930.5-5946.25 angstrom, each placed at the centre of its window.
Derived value 0.4 angstrom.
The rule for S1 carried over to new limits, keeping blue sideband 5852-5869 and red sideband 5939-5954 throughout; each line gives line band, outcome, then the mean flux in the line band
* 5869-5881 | 0.0 angstrom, 26.7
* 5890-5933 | 0.8 angstrom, 26.1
